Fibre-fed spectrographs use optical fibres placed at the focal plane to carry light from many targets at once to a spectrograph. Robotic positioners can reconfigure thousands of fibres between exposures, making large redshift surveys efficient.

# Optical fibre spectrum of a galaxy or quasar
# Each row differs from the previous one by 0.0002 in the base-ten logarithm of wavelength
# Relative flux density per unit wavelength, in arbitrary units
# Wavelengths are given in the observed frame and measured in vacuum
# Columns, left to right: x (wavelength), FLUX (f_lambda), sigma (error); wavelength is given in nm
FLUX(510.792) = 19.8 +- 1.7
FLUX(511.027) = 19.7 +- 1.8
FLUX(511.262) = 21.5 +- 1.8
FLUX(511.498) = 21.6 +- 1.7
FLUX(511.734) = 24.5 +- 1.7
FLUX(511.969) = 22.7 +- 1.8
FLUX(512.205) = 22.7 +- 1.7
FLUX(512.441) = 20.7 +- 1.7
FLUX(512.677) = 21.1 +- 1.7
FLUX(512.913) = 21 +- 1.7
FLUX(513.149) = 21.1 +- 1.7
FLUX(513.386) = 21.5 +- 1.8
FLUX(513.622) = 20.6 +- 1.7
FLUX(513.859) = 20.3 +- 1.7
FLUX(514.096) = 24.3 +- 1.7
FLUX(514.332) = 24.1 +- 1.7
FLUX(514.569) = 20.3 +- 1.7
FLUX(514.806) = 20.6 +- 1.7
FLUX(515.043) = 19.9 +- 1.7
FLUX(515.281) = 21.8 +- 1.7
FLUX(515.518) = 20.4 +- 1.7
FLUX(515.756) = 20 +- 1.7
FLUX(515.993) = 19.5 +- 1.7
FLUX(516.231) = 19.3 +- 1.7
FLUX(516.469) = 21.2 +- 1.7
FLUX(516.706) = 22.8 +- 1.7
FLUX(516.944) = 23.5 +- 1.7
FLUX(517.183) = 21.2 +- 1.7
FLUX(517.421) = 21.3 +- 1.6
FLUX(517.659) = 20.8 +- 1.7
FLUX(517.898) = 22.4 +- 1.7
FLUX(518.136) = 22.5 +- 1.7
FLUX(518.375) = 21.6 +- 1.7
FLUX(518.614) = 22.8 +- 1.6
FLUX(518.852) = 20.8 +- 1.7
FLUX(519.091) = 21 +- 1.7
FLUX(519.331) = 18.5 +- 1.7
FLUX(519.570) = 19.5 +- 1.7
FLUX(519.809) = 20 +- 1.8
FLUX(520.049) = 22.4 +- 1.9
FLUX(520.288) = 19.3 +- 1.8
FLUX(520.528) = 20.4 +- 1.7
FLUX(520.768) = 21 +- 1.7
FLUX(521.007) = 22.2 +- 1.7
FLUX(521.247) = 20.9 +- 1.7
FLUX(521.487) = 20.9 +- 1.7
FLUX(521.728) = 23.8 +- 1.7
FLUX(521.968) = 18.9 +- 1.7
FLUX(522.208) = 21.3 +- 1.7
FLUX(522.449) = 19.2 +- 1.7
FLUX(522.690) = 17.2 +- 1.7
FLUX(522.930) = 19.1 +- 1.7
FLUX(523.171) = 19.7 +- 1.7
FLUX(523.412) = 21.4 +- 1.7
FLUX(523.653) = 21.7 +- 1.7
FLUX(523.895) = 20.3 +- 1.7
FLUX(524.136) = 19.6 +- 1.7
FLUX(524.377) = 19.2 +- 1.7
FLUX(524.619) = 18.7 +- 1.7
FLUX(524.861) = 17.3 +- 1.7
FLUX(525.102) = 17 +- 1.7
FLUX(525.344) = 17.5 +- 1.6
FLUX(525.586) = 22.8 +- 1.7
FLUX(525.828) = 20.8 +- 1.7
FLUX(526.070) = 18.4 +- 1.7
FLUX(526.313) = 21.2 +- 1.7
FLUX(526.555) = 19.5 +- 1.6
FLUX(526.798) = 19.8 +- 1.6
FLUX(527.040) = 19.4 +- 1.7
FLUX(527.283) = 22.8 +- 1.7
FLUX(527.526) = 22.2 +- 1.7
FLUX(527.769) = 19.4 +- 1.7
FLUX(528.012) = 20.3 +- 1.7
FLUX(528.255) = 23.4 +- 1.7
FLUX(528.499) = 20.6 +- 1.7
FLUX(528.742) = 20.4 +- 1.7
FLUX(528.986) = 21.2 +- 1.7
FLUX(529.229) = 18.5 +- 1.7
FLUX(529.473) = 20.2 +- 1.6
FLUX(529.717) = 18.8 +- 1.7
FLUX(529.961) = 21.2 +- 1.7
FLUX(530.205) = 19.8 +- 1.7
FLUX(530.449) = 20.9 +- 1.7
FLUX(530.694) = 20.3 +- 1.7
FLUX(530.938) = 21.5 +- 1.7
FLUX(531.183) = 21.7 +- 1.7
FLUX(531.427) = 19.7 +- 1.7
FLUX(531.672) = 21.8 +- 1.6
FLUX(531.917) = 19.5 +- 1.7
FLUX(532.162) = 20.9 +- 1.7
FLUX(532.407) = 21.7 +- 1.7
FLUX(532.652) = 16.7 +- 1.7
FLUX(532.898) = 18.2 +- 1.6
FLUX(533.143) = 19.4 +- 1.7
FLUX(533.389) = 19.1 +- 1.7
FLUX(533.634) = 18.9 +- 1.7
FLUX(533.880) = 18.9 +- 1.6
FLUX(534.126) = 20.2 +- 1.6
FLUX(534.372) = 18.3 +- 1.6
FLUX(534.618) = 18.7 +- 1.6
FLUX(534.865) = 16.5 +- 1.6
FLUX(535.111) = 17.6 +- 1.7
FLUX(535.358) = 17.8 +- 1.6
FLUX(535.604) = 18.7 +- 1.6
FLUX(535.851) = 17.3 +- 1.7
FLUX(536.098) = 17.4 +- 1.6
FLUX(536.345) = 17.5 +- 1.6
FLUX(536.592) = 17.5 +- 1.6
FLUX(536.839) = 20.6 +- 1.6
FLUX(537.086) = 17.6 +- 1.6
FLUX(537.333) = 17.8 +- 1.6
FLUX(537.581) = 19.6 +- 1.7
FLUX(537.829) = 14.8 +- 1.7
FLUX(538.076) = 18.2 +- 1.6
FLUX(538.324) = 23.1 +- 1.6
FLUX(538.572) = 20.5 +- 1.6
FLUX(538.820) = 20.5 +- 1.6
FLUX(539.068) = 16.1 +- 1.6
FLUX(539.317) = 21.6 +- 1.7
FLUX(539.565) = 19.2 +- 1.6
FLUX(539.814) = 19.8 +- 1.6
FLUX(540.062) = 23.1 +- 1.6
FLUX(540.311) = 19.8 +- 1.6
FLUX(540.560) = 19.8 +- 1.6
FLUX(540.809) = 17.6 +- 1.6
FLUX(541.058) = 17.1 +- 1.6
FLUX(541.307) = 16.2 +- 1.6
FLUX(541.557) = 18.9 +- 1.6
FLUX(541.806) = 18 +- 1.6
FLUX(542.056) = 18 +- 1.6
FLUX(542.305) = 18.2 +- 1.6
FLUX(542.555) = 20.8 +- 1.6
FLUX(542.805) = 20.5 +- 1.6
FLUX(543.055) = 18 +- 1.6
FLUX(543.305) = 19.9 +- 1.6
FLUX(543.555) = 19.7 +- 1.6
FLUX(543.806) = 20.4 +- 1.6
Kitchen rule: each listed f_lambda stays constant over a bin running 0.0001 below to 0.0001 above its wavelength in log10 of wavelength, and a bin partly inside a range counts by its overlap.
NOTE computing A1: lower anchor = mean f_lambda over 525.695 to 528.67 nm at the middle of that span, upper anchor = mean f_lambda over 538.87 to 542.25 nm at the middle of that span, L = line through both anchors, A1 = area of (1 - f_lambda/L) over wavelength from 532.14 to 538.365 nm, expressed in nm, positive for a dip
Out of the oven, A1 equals 0.35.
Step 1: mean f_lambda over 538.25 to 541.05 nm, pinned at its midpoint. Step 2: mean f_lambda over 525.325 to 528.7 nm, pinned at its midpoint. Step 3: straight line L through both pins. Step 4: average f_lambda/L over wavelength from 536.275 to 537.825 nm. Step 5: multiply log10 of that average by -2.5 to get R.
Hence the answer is 0.11 mag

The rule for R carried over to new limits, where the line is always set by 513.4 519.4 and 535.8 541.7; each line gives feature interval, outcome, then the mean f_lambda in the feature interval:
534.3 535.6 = 0.08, 17.8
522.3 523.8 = 0.04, 19.7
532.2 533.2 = 0.02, 19.1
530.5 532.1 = -0.06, 20.8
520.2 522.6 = 0.00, 20.8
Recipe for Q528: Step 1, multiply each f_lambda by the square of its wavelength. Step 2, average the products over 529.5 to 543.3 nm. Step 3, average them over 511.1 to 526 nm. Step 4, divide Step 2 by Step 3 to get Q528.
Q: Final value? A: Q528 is 0.98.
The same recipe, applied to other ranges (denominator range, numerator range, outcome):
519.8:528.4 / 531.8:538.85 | 0.96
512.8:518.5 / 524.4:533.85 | 0.99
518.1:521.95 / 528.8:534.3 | 0.99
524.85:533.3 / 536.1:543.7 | 0.98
